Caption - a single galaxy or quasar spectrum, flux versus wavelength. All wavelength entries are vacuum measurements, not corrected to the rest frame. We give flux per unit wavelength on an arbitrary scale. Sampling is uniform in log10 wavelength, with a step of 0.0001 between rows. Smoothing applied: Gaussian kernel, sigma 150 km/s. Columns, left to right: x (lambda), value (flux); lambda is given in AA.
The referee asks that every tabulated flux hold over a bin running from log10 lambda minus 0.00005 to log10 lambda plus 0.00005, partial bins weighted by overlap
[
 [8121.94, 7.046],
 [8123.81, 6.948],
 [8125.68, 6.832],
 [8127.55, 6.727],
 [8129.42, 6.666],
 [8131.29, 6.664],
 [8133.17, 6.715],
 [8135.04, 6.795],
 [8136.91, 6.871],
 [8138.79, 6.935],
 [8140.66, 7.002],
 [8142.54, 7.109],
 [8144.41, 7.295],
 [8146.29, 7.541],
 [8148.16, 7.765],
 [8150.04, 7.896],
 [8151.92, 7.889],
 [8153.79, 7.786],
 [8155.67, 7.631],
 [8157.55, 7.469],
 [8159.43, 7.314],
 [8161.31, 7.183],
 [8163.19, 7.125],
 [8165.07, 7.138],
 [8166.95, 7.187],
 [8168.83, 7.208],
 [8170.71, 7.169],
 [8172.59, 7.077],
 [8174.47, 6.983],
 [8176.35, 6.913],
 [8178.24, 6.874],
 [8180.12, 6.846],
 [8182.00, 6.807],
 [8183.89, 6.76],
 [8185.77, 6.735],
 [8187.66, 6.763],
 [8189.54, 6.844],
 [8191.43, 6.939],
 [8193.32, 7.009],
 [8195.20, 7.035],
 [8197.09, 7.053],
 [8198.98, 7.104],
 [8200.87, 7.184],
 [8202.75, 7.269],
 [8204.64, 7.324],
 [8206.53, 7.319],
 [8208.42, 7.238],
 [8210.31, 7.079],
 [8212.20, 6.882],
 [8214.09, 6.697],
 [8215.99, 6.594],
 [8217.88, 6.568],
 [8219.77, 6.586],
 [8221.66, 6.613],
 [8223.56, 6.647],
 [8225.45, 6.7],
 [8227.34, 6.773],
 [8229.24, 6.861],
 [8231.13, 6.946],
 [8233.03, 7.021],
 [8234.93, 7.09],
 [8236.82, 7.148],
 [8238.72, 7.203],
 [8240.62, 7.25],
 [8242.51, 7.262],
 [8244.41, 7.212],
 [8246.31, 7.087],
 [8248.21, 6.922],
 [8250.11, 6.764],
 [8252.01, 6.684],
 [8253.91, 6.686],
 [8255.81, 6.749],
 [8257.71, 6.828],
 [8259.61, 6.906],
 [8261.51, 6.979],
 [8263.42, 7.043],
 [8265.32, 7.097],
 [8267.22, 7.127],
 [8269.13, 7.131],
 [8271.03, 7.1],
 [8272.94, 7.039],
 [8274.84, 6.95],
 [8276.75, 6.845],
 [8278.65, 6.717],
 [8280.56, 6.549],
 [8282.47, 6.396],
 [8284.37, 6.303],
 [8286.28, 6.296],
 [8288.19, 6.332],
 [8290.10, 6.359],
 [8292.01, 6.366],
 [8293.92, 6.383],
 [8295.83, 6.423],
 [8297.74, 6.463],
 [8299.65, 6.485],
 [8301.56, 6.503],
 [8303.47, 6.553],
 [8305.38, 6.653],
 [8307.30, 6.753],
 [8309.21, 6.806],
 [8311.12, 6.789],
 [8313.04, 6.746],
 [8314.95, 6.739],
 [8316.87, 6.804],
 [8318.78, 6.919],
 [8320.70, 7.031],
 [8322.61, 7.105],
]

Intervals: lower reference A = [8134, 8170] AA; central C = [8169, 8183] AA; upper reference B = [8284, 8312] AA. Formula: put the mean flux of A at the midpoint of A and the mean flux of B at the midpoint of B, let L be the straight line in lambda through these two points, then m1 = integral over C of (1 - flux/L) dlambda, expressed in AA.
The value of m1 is 0.4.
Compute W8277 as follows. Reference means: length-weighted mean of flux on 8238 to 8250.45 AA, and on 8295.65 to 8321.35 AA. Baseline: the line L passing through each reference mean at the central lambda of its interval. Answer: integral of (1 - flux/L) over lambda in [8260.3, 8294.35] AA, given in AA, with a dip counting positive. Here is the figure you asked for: 0.8 AA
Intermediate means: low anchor 7.11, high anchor 6.69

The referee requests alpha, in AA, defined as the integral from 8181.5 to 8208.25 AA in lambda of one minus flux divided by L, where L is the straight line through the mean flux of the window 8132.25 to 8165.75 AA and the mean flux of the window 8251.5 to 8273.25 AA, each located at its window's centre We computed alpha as 0.5 AA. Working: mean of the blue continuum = 7.3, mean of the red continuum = 6.95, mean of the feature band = 7.02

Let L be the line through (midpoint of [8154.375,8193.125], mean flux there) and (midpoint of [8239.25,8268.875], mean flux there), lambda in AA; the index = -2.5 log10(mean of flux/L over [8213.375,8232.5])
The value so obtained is 0.05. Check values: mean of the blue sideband 7.05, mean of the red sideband 6.98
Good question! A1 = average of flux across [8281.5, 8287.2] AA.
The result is 6.33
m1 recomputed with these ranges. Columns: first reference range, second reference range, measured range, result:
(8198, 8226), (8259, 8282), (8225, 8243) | -0.3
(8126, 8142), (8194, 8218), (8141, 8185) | -2.3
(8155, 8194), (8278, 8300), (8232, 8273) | -2.5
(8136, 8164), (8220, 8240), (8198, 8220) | 0.1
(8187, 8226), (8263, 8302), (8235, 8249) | -0.7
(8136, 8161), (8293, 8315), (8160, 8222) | 1.9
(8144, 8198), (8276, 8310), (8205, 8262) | -0.7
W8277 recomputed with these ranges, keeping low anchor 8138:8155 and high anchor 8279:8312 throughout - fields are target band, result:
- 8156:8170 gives 0.23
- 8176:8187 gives 0.65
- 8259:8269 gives -0.50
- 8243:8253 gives -0.20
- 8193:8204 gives 0.02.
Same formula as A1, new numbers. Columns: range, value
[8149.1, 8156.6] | 7.8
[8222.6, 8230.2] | 6.75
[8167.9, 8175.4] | 7.11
